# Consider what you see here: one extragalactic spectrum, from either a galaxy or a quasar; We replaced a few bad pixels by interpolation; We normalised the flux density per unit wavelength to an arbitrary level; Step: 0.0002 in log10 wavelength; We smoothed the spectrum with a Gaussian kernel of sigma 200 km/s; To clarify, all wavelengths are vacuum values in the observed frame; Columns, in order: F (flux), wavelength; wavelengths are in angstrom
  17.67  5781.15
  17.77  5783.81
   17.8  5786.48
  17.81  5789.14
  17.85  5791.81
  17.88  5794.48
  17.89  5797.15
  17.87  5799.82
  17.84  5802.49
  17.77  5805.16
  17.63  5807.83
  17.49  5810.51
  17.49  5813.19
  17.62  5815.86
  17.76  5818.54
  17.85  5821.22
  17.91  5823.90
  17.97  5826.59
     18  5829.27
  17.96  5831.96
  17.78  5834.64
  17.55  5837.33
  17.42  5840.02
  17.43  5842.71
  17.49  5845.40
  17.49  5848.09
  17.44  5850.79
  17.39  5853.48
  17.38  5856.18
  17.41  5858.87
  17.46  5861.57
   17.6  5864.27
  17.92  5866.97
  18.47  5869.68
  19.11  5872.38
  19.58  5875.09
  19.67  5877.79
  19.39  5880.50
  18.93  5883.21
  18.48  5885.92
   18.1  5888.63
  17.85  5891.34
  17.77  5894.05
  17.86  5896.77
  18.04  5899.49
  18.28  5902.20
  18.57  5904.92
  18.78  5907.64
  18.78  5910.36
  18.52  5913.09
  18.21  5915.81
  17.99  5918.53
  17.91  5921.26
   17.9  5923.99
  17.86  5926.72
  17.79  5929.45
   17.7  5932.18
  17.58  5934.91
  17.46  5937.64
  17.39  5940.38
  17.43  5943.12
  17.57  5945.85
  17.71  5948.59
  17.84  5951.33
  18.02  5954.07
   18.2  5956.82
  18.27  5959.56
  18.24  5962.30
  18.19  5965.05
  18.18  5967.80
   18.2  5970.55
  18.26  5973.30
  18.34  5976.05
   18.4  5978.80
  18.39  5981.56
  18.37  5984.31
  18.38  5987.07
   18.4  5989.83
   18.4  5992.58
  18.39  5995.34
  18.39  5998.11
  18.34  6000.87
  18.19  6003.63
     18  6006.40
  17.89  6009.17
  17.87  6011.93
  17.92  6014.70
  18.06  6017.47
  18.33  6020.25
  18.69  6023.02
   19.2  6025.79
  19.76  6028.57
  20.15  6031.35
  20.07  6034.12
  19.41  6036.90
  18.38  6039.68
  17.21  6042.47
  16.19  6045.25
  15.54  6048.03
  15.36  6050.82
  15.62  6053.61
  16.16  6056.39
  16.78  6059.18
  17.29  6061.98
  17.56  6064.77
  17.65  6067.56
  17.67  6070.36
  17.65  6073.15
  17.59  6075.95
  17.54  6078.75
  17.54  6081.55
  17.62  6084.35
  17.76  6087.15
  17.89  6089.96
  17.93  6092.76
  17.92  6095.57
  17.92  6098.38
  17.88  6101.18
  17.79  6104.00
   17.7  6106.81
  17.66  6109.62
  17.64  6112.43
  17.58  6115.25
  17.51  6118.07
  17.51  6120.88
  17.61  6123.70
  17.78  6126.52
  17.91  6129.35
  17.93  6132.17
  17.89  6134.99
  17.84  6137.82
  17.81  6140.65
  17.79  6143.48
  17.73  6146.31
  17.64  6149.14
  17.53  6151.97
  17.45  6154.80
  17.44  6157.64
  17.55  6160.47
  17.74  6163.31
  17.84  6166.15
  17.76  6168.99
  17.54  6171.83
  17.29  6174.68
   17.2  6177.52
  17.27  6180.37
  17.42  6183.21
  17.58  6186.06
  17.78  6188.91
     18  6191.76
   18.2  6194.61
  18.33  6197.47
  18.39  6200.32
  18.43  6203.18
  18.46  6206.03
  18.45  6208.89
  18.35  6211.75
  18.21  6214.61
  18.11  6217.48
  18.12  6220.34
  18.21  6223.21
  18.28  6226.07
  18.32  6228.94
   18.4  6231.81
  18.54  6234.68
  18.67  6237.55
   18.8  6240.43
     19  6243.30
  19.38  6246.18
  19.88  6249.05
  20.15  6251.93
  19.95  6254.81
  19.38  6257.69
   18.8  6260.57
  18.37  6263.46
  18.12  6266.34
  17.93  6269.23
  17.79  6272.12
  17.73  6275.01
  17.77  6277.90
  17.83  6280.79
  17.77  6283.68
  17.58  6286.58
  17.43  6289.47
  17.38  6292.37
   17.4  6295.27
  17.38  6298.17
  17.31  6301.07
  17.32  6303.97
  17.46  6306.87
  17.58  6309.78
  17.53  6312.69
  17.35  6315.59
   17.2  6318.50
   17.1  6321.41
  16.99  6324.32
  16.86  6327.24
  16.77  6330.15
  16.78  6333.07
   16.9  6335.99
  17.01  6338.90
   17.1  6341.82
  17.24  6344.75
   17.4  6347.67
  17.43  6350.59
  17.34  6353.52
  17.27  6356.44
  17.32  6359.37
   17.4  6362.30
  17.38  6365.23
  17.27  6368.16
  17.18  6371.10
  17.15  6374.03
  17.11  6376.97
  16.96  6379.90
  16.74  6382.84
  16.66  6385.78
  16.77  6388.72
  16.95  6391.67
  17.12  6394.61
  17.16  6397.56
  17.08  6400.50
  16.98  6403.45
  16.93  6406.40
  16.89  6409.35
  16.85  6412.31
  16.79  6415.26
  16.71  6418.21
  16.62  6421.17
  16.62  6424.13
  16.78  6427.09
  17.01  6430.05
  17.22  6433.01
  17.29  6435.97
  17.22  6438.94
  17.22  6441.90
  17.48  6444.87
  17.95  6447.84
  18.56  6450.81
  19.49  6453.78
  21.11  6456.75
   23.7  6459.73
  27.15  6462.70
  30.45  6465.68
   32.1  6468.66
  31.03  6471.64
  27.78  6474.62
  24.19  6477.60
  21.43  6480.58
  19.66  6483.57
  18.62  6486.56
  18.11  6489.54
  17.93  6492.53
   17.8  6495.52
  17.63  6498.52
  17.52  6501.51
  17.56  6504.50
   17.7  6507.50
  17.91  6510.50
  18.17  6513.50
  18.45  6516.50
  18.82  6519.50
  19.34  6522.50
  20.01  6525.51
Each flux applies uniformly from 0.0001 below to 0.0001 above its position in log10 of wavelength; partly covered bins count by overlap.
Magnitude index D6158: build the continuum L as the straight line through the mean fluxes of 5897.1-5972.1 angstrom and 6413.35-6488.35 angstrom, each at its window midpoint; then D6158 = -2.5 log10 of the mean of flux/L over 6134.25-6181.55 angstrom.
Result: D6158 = 0.095 mag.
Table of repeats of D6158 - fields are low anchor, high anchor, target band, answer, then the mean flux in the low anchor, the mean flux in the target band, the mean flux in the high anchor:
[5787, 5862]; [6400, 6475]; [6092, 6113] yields 0.05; 17.7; 17.8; 20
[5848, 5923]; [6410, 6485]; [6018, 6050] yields 0.03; 18.2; 18.4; 20.7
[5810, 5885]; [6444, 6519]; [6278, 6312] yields 0.16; 18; 17.5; 21.2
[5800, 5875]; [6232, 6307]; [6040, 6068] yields 0.09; 17.8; 16.6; 18.3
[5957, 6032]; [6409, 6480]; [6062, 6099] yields 0.07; 18.4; 17.7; 20.7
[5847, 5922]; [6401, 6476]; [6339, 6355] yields 0.15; 18.2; 17.3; 20.1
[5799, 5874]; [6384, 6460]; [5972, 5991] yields -0.04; 17.7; 18.4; 17.5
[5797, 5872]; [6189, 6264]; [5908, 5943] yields 0.00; 17.7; 17.9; 18.6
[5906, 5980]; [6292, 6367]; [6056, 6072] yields 0.03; 18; 17.3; 17.2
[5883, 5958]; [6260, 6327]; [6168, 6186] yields 0.02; 18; 17.4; 17.6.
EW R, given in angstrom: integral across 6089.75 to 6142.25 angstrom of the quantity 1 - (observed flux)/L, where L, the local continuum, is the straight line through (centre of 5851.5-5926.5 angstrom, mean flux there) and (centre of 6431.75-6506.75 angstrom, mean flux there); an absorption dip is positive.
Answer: 4.3 angstrom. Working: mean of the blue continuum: 18.3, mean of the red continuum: 21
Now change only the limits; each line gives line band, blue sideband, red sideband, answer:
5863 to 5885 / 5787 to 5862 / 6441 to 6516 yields -1.1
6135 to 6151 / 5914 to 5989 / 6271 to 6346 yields -0.1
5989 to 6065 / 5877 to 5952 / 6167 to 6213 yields 0.5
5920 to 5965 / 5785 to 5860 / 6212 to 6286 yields 0.3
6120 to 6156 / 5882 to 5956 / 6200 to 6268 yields 1.5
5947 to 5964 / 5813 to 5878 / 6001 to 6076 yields -0.2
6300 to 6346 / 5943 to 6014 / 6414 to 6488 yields 6.8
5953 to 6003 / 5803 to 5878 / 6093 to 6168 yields -1.5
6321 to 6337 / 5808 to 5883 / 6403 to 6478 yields 2.4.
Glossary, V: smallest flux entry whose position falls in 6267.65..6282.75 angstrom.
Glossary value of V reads 17.73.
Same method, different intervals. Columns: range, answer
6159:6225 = 17.2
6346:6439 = 16.62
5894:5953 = 17.39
